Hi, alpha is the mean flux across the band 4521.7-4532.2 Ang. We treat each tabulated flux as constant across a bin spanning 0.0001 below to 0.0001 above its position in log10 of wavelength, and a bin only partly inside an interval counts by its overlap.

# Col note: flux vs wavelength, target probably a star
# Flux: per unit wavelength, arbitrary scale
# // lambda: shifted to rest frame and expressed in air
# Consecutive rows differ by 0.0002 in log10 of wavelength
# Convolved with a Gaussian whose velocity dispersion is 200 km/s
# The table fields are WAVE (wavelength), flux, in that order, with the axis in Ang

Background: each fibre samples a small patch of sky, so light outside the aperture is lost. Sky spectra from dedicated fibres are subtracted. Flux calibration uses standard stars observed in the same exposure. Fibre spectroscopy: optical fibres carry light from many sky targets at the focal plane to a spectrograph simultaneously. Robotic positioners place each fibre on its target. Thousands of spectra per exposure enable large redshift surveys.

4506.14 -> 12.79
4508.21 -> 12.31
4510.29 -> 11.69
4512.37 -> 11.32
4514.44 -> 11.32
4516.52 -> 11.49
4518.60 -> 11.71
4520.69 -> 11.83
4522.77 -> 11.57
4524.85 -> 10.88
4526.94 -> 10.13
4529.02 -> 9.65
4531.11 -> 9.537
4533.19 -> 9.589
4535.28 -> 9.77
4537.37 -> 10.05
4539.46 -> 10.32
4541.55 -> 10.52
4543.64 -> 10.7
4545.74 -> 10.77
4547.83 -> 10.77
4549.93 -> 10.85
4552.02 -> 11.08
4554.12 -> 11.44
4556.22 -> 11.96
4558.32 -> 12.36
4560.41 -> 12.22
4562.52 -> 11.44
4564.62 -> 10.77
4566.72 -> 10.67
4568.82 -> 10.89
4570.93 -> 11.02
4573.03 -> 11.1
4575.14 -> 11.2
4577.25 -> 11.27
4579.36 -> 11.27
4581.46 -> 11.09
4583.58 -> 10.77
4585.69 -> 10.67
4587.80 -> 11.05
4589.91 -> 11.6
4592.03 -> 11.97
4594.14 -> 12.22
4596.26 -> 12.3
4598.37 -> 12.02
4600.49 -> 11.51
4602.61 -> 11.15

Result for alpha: 10.4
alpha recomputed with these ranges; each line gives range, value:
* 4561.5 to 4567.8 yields 11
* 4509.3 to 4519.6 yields 11.5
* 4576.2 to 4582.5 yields 11.2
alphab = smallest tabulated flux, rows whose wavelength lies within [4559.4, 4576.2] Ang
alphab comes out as 10.67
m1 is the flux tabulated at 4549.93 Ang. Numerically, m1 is 10.85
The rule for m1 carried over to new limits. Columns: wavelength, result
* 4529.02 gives 9.65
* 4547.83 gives 10.77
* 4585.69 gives 10.67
